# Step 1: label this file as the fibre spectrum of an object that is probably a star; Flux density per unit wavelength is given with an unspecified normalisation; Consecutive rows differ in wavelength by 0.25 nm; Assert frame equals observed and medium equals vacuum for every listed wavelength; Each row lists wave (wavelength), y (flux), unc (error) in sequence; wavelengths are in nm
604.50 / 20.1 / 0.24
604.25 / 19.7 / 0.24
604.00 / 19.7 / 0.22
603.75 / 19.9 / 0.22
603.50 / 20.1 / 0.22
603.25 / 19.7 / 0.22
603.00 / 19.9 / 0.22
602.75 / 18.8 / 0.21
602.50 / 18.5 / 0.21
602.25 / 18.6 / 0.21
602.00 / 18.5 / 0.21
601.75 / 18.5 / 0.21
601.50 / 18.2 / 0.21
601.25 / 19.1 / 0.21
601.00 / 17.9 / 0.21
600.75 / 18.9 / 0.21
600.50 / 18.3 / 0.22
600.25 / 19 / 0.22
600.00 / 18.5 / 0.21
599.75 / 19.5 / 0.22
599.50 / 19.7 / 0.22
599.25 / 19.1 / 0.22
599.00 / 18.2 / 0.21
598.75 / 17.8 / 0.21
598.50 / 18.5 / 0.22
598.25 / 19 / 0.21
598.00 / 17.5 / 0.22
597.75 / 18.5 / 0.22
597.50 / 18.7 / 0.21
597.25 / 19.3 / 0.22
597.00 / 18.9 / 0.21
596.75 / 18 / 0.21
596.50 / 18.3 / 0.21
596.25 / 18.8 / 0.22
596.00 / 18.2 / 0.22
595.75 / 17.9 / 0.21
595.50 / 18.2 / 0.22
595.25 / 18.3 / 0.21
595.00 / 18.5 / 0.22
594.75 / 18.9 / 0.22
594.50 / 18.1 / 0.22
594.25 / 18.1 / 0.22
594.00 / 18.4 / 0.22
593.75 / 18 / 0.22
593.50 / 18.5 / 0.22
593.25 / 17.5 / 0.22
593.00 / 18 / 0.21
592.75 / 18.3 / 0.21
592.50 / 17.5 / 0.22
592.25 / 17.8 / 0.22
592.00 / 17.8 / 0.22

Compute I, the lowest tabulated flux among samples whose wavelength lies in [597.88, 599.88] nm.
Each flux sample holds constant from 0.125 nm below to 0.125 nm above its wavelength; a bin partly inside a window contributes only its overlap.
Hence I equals 17.5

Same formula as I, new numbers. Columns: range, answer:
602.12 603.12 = 18.5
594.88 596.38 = 17.9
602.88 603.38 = 19.7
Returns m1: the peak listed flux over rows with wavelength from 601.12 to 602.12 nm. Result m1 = 19.1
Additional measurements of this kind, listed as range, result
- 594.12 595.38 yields 18.9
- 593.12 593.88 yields 18.5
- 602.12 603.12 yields 19.9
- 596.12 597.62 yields 19.3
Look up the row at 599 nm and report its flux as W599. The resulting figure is 18.2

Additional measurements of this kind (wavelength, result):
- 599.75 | 19.5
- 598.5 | 18.5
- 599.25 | 19.1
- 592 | 17.8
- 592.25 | 17.8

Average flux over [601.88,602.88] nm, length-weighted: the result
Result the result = 18.6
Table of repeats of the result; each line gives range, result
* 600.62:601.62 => 18.5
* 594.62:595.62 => 18.5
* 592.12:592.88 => 17.9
